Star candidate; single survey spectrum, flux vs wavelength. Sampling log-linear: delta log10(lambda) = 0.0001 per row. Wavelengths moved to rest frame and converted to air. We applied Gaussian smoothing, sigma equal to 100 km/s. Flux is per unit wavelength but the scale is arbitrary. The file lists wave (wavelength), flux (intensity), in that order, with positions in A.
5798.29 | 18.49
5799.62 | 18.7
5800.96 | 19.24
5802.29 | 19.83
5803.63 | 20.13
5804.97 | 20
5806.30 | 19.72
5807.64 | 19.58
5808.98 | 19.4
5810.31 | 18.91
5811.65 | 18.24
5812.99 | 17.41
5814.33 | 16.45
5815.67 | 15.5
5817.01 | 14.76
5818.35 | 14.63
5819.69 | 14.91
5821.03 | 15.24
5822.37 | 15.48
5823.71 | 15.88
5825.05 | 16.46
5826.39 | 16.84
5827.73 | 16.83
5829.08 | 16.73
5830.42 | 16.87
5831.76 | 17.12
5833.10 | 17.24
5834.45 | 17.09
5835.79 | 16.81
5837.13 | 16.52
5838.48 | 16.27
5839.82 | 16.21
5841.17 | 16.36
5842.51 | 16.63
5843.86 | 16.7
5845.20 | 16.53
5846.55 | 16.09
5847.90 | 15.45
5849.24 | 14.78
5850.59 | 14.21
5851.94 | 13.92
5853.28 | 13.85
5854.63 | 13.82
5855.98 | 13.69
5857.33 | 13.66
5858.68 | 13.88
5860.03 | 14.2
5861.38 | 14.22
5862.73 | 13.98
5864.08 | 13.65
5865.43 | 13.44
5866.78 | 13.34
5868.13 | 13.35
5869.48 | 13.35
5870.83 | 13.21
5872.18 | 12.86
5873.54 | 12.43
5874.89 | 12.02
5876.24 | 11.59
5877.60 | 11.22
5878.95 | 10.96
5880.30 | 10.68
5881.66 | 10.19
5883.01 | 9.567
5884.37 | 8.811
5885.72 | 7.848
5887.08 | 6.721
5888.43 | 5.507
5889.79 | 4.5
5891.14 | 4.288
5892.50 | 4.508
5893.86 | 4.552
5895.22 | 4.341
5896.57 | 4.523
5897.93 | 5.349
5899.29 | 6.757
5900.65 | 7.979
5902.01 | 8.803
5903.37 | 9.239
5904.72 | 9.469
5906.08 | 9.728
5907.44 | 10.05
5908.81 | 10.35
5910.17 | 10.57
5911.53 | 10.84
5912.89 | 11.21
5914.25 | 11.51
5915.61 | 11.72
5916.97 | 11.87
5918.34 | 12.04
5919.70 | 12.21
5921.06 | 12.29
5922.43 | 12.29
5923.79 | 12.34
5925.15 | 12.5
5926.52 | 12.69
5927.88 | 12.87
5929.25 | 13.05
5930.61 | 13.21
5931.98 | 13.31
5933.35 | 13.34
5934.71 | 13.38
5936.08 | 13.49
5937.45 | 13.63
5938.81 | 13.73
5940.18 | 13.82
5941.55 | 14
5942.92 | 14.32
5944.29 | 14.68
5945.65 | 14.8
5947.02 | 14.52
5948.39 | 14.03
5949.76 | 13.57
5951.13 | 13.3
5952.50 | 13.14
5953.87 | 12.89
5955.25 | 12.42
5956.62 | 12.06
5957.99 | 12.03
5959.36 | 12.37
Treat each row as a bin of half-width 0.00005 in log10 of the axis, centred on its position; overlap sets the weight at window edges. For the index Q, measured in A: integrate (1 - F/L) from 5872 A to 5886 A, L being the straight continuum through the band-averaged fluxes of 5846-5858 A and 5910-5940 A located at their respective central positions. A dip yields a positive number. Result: 3.01 A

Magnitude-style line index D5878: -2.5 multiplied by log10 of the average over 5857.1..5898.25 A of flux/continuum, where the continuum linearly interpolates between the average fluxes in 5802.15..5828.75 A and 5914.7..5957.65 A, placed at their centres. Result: 0.45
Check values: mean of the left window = 17.2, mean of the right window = 13.1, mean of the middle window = 10.1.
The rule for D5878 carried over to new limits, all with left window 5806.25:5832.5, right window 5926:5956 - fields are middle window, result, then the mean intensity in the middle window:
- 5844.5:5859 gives 0.10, 14.6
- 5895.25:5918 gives 0.48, 9.27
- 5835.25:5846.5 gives -0.02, 16.5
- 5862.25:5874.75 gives 0.17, 13.2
